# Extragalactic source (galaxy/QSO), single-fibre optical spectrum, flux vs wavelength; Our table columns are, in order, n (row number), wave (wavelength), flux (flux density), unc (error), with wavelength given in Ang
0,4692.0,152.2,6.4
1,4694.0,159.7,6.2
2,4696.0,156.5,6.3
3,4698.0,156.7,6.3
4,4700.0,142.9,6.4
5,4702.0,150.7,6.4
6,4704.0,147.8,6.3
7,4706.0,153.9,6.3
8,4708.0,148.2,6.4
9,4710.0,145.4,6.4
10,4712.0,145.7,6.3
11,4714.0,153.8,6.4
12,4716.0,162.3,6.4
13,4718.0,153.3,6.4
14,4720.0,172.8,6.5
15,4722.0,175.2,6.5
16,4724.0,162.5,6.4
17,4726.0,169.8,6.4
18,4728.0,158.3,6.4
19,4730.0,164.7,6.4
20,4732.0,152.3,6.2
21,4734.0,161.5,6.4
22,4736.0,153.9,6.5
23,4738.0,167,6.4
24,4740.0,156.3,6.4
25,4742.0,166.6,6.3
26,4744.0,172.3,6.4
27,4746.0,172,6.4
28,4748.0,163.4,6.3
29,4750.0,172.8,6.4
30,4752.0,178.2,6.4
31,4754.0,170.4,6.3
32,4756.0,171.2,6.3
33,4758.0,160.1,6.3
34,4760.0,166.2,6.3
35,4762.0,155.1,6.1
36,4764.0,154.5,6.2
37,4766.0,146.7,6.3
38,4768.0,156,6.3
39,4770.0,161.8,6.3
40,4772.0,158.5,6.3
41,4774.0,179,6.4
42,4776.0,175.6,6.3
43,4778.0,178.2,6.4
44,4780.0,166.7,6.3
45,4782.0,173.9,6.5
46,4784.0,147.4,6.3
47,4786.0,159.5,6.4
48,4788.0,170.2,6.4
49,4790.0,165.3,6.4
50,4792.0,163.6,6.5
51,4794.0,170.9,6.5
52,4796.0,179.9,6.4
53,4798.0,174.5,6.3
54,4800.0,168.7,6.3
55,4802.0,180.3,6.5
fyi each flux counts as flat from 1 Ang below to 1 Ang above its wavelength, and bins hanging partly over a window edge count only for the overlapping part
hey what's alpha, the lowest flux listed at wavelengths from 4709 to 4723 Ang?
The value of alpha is 145.4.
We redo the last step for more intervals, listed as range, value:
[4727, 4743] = 152.3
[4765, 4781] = 146.7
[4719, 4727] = 162.5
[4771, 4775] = 158.5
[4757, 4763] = 155.1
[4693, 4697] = 156.5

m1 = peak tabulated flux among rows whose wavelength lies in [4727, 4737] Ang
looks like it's 164.7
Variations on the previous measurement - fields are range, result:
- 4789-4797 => 179.9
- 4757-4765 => 166.2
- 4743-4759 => 178.2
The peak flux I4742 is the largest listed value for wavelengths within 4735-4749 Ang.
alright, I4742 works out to 172.3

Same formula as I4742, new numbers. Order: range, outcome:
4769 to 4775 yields 179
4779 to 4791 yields 173.9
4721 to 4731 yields 175.2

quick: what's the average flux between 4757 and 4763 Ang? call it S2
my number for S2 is 160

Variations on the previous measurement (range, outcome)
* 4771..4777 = 171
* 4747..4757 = 171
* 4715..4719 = 158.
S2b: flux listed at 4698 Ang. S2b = 156.7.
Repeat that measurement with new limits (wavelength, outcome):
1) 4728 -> 158.3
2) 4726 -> 169.8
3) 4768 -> 156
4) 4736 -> 153.9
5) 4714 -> 153.8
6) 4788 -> 170.2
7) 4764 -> 154.5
